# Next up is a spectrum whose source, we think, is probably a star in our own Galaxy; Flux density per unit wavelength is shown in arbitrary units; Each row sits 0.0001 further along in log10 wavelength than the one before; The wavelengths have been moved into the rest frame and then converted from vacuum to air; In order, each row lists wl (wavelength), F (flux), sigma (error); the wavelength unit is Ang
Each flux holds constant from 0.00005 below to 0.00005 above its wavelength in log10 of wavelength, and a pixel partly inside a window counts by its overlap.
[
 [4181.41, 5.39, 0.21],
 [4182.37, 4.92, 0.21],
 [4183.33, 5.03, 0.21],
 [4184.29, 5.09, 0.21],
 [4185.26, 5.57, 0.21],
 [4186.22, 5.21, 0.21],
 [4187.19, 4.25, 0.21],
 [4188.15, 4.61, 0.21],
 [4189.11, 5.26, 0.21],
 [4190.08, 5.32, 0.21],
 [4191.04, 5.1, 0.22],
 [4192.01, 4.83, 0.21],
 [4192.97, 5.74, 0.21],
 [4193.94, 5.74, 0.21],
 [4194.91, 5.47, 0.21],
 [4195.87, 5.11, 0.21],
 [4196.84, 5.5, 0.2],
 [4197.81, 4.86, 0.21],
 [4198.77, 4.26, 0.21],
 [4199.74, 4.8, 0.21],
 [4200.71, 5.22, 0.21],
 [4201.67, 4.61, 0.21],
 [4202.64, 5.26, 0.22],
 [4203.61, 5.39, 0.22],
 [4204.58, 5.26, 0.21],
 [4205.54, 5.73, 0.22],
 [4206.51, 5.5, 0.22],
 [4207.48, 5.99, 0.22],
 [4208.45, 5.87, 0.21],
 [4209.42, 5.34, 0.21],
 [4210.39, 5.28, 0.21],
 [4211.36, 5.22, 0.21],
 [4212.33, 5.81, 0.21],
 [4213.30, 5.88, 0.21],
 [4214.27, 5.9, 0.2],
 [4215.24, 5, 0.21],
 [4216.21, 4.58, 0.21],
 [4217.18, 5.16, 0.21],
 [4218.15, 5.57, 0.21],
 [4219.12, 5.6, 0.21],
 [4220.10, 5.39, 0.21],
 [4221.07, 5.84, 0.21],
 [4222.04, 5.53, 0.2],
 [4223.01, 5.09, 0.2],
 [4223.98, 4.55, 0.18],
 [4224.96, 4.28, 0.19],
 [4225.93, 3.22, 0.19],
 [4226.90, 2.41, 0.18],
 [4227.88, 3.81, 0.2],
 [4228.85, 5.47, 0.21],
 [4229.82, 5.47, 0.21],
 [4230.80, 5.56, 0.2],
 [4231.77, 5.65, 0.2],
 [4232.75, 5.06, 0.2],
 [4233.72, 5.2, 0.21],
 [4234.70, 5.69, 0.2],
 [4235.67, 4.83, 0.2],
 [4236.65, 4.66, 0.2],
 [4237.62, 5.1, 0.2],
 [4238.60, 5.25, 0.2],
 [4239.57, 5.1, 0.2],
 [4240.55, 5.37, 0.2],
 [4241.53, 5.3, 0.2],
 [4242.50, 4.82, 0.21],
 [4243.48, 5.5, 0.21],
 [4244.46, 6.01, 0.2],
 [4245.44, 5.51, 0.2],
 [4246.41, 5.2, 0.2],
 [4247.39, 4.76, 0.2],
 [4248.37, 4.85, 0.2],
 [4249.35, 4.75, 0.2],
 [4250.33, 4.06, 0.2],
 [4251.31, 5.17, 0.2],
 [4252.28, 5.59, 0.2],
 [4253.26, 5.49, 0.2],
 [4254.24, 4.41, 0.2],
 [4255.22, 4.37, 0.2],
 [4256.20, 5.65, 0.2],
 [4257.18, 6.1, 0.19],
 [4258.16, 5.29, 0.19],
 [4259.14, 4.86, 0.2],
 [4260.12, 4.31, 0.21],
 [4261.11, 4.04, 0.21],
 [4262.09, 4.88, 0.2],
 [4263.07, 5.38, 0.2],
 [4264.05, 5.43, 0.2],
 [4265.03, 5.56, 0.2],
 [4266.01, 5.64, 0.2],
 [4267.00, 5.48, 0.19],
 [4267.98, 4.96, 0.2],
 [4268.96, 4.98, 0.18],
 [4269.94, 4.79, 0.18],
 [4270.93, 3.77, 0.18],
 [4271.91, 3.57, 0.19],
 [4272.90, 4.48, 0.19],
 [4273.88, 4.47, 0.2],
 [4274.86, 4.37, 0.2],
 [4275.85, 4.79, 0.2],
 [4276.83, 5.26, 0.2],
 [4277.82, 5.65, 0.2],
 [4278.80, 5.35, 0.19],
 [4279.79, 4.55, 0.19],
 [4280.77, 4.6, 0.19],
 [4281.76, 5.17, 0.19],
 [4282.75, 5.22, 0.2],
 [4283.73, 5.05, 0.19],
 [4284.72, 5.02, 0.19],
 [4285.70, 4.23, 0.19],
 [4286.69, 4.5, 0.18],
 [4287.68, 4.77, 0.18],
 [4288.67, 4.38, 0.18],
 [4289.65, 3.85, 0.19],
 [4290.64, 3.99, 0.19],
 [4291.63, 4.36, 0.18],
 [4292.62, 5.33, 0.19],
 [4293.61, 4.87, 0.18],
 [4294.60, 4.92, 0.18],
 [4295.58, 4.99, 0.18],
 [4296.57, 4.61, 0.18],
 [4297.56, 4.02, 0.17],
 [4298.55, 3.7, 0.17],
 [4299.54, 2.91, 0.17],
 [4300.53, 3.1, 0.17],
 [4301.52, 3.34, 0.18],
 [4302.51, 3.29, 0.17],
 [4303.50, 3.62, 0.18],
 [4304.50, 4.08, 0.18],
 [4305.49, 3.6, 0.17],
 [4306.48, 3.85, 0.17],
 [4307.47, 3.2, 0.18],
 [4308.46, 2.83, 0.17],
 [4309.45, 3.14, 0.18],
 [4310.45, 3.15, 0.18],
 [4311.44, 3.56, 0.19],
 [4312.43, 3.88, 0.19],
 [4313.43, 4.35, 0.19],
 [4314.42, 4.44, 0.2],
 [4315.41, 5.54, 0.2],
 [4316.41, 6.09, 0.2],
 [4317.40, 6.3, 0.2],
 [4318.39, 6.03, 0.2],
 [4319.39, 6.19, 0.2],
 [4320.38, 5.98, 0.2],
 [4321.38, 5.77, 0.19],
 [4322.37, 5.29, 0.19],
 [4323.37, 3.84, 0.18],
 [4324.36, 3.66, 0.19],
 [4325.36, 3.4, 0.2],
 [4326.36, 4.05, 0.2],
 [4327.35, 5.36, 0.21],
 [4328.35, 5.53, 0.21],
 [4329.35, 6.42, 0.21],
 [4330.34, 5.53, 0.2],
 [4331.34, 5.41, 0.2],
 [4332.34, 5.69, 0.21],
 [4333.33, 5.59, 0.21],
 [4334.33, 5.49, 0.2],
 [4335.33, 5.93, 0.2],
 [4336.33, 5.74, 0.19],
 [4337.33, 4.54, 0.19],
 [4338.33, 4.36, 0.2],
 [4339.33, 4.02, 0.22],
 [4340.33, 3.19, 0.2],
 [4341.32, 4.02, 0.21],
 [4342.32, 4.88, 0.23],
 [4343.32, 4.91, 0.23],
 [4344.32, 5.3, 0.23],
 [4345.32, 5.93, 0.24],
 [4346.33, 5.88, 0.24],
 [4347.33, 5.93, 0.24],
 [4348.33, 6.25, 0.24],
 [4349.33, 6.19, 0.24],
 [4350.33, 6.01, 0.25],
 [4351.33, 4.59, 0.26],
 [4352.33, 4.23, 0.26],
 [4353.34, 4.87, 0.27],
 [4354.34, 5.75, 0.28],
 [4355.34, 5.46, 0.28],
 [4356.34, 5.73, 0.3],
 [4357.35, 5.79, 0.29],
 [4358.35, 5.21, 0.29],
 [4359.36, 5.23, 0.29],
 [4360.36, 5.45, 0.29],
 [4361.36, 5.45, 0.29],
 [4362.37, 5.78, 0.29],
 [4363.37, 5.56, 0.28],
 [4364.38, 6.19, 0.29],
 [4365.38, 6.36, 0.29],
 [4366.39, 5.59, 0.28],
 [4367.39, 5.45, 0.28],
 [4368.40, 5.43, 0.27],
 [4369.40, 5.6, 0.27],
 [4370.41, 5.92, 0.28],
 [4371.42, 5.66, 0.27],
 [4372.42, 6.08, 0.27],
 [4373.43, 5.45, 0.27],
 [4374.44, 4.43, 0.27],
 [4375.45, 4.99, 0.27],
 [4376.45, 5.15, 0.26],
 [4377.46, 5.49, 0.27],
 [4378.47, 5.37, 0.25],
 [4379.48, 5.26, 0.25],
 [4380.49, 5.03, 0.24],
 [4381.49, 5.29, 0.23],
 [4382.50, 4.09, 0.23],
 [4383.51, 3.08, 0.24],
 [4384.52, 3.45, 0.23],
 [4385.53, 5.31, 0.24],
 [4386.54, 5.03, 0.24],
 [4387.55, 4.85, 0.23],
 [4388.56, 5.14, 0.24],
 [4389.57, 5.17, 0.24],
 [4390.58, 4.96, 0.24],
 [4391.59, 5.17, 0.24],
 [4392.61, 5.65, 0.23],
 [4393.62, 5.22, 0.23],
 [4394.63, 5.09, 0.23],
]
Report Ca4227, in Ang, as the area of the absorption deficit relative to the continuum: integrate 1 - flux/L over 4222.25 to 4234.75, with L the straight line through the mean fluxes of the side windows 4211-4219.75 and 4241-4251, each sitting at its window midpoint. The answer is 1.31 Ang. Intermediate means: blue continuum 5.41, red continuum 5.08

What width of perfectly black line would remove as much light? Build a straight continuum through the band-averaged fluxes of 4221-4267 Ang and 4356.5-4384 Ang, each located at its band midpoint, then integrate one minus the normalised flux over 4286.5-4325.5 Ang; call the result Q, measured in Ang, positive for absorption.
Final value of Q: 6.5 Ang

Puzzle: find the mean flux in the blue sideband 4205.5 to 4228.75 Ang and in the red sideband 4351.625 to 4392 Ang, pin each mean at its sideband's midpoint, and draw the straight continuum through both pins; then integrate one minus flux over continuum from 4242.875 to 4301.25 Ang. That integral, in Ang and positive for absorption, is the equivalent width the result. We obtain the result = 4.1 Ang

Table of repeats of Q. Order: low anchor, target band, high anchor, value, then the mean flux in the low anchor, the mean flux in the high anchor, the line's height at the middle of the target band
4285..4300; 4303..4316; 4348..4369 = 2.4 Ang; 4.38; 5.55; 4.68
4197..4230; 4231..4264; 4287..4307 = -3.0 Ang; 5.09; 4.08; 4.68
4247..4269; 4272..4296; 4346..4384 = 1.9 Ang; 5.05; 5.4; 5.13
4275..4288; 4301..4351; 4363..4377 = 4.2 Ang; 4.92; 5.56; 5.24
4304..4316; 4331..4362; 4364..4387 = -4.6 Ang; 3.82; 5.2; 4.59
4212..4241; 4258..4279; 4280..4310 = -1.7 Ang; 5.06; 4.15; 4.5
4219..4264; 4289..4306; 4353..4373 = 4.0 Ang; 5.01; 5.63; 5.3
